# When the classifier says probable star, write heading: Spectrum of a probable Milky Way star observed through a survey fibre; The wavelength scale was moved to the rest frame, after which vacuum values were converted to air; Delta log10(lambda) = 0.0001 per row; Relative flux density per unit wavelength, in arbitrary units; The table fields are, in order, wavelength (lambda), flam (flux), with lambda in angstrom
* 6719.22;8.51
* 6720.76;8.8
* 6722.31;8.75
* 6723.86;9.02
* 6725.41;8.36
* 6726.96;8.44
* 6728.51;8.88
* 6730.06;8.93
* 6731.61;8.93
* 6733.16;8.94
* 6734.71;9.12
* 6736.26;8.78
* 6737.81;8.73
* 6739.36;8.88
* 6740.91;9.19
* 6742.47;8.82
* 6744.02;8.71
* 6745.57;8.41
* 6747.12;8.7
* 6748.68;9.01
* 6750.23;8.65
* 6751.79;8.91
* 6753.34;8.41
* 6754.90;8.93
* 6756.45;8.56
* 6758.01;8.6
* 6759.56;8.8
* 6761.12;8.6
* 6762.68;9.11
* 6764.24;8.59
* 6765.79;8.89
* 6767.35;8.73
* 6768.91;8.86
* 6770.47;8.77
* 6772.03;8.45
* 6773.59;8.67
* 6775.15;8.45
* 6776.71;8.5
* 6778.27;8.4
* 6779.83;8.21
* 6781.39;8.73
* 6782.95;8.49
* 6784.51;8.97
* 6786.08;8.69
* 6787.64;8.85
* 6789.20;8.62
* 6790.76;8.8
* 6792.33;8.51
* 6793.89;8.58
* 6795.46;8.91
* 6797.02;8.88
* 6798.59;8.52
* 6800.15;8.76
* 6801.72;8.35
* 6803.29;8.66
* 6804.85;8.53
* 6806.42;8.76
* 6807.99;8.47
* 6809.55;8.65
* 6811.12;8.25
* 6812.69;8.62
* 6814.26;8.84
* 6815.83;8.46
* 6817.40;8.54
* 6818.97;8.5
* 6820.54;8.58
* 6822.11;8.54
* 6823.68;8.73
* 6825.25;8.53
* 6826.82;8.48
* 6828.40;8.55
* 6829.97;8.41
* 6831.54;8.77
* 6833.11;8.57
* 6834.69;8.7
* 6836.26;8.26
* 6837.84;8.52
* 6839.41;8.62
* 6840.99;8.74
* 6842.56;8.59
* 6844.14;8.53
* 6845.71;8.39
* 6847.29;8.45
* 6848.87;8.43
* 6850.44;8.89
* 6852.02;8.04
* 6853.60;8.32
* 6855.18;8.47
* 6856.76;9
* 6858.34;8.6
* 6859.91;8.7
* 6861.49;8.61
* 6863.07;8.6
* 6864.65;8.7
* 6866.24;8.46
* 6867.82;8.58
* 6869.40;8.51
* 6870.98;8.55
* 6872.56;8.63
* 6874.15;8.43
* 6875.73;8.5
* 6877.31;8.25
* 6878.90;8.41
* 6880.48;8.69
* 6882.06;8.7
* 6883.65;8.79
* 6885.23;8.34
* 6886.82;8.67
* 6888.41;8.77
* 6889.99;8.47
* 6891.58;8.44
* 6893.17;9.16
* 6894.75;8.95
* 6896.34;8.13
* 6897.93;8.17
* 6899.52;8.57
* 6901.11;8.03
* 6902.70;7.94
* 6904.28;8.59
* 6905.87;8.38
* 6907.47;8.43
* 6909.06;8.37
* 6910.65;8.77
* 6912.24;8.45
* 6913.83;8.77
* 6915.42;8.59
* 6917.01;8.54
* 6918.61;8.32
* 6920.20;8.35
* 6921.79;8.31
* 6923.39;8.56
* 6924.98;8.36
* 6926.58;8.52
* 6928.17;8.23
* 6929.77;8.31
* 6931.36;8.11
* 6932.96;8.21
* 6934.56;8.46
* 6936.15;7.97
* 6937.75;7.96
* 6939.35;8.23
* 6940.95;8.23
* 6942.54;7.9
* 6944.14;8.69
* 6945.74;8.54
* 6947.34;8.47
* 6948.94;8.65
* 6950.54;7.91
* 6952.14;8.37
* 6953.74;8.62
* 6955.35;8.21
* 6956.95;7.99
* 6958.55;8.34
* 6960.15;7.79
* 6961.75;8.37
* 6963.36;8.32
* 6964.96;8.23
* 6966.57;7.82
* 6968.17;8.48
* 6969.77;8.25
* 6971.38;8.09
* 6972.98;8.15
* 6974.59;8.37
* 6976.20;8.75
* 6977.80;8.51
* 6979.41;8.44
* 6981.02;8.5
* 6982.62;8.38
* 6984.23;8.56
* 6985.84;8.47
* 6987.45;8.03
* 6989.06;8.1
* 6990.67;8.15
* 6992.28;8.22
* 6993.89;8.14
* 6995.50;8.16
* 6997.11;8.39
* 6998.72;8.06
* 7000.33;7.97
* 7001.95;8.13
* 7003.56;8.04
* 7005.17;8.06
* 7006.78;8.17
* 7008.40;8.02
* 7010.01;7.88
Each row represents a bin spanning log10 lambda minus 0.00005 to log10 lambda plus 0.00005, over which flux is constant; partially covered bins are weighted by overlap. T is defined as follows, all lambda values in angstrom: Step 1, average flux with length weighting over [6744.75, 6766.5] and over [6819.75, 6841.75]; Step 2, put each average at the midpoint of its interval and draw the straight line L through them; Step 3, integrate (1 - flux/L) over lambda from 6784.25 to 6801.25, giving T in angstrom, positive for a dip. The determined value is -0.1 angstrom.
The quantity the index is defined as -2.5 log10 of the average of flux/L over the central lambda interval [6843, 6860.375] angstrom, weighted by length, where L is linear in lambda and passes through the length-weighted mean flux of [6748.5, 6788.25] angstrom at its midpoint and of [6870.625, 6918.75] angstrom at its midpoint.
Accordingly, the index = 0.01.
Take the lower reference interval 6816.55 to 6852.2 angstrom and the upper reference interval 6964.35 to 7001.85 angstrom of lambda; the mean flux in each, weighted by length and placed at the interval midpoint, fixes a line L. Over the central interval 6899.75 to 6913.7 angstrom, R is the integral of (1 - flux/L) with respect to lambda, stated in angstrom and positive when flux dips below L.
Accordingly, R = 0.0 angstrom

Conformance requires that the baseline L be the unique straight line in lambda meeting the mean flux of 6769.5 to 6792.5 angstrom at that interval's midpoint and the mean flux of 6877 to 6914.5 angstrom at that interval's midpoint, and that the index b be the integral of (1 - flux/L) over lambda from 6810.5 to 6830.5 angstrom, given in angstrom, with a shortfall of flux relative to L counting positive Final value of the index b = 0.1 angstrom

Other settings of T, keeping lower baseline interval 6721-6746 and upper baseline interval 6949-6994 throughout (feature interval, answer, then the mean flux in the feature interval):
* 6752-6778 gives 0.2 angstrom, 8.68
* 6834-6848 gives 0.1 angstrom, 8.53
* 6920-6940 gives 0.2 angstrom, 8.27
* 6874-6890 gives -0.1 angstrom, 8.56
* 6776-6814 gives 0.2 angstrom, 8.62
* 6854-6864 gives -0.1 angstrom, 8.66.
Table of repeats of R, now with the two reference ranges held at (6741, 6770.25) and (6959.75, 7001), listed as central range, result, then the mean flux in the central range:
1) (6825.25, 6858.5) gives 0.09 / 8.54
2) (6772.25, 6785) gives 0.23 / 8.54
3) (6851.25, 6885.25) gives -0.16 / 8.55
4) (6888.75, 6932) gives -0.14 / 8.44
